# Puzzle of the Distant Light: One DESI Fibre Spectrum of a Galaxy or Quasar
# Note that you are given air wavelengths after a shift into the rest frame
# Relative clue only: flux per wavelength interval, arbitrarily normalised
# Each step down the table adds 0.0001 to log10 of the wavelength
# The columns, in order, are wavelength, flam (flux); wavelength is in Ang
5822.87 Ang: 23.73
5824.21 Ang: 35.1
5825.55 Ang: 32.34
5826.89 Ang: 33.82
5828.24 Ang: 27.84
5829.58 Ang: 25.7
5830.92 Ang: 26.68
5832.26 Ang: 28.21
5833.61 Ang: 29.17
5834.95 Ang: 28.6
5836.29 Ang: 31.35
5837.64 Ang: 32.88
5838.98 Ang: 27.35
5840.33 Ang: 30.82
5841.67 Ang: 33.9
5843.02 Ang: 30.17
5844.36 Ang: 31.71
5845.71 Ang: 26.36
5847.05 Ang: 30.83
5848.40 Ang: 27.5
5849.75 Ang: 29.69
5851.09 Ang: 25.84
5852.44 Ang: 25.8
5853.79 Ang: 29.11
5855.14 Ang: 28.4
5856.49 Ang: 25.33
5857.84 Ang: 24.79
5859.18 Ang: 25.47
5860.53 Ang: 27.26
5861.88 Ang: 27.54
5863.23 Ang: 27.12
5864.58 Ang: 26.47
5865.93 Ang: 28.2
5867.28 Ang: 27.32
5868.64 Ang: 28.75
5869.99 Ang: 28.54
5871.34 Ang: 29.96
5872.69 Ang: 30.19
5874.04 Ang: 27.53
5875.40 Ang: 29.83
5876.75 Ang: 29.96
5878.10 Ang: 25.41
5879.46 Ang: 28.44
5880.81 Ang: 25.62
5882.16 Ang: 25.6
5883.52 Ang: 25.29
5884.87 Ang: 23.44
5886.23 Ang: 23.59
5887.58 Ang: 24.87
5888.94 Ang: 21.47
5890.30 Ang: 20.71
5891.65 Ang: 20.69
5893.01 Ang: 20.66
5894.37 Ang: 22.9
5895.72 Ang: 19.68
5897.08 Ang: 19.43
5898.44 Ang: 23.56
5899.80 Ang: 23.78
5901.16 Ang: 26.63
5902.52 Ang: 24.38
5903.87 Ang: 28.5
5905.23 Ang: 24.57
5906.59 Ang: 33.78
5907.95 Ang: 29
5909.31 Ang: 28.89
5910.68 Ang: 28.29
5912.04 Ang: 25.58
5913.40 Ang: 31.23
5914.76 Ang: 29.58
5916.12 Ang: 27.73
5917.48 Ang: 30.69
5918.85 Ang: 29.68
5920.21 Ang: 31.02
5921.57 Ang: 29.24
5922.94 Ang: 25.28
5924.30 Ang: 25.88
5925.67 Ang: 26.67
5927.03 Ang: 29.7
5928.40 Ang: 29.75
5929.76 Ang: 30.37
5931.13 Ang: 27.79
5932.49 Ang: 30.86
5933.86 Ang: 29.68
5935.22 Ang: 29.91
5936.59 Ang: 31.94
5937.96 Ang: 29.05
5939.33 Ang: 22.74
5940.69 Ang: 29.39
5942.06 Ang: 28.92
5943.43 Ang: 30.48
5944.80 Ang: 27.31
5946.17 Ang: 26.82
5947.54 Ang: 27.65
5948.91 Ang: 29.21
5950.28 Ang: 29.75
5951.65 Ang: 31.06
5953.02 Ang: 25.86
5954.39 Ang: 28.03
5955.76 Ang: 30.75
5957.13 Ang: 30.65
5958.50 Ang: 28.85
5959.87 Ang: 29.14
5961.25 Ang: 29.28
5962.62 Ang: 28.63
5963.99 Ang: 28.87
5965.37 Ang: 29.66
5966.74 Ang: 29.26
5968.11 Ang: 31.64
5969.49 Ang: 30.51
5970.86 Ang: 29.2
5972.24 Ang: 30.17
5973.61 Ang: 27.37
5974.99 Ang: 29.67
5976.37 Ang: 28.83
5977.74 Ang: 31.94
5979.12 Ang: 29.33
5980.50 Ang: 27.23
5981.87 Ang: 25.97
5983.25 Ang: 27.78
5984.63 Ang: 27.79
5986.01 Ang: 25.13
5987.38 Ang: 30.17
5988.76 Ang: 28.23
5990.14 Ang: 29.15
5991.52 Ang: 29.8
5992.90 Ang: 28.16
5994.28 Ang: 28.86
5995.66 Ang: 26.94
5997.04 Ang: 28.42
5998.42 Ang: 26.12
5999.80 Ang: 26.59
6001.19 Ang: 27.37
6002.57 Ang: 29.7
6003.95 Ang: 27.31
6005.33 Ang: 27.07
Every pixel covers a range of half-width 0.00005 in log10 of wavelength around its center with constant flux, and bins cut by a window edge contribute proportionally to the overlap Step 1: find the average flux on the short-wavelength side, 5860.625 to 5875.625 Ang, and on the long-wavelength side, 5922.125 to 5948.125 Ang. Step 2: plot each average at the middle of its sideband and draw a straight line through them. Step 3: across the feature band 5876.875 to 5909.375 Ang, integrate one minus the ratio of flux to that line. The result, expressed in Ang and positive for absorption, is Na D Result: 4.2 Ang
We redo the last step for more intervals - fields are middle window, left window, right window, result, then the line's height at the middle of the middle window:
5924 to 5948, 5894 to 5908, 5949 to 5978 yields -1.0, 27.5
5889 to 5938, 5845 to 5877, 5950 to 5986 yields 2.4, 28.4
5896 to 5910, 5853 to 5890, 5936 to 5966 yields 0.8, 27.6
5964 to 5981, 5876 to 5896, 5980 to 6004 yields -1.5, 27.1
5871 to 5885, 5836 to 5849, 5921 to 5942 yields 1.0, 29.6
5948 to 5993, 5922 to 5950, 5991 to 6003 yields -1.3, 28.2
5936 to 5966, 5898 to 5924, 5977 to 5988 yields -0.8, 28.1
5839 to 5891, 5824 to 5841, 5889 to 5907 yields -1.1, 26.7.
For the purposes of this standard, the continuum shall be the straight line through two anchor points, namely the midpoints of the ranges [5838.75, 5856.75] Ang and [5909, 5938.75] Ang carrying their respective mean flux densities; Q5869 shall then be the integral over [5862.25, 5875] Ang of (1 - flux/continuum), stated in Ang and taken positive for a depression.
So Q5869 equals 0.29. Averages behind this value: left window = 28.9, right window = 29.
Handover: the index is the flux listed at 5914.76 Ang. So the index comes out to 29.58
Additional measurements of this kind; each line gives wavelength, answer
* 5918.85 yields 29.68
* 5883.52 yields 25.29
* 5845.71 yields 26.36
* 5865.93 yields 28.2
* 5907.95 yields 29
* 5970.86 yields 29.2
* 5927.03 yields 29.7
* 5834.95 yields 28.6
